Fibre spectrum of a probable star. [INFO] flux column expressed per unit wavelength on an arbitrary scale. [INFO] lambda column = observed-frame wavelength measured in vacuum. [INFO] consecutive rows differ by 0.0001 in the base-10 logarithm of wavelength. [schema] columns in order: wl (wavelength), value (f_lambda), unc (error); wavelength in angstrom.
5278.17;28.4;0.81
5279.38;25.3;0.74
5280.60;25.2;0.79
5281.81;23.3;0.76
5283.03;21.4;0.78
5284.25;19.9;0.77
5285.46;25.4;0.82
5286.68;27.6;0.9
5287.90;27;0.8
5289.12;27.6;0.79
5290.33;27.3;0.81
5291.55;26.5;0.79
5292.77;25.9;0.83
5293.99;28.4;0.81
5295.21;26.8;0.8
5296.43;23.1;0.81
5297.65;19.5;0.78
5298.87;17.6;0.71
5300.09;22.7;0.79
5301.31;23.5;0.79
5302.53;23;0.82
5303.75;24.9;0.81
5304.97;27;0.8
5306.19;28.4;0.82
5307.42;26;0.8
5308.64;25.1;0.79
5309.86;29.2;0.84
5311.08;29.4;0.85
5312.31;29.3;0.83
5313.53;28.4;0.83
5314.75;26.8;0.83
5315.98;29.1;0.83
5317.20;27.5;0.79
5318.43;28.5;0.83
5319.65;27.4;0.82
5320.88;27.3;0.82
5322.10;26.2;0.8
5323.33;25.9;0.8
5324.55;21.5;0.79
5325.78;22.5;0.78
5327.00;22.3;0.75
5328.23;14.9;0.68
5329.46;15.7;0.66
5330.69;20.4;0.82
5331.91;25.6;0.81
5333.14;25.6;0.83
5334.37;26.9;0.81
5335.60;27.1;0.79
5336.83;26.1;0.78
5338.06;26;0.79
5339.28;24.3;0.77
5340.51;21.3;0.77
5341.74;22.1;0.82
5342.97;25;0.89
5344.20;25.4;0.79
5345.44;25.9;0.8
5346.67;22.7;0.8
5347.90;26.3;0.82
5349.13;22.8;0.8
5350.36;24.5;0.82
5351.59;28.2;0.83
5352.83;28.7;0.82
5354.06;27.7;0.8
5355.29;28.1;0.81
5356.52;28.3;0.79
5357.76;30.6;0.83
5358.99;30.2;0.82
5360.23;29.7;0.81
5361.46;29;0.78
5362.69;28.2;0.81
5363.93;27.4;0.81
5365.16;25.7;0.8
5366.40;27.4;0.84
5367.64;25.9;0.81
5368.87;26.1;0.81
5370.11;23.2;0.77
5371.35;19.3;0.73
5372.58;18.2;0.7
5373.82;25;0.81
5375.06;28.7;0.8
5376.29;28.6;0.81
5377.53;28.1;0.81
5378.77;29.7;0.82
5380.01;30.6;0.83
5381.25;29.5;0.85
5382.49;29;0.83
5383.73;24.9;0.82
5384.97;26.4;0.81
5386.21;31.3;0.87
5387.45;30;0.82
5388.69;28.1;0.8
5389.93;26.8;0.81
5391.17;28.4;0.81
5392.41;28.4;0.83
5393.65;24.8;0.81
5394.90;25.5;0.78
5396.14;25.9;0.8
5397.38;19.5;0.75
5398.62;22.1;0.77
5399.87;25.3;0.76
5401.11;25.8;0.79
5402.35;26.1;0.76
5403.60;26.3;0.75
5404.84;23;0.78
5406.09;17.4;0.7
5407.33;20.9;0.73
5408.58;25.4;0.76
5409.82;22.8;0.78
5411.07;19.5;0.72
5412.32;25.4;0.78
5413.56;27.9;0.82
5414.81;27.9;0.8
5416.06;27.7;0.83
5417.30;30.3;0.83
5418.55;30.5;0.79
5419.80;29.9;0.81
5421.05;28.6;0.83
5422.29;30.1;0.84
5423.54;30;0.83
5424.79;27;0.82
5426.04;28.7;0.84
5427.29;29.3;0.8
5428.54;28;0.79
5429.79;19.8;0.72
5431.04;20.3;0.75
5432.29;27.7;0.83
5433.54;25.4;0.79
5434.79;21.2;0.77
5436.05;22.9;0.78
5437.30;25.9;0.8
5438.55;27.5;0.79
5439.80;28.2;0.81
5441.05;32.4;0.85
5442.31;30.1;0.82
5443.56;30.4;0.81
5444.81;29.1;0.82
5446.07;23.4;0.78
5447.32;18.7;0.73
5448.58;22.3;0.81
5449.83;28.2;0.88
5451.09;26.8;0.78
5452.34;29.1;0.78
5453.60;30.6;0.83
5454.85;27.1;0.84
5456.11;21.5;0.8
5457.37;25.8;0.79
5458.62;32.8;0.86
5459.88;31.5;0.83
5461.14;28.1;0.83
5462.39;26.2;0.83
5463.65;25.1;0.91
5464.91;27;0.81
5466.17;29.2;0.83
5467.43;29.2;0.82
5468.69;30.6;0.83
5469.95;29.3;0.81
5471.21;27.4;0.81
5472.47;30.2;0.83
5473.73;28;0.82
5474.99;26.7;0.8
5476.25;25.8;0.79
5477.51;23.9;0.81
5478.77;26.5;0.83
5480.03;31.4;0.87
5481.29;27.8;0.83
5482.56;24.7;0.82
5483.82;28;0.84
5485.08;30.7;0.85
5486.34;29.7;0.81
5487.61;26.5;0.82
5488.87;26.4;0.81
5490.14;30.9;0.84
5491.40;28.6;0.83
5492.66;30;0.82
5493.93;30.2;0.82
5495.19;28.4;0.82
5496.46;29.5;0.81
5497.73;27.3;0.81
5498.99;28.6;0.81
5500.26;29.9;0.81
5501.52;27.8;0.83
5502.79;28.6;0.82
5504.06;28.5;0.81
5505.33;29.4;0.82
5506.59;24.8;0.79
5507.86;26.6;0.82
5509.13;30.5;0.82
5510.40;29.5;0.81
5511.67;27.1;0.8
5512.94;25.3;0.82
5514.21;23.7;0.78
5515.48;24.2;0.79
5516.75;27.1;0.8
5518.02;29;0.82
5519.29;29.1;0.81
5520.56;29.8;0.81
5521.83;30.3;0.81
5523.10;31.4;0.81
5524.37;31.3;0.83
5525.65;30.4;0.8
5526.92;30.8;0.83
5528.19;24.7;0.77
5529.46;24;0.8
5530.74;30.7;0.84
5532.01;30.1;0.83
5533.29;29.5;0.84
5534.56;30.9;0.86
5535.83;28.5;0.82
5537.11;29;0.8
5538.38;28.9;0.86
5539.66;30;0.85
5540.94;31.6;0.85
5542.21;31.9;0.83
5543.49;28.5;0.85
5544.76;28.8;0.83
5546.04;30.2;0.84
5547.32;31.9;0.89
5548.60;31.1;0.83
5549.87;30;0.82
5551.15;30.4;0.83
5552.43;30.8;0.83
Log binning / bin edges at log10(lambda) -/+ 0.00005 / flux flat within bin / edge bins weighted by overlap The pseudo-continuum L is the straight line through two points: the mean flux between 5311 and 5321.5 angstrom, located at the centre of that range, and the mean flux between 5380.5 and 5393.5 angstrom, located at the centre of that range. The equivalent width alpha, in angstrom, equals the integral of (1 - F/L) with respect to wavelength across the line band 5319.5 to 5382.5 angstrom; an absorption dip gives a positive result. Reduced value 5.7 angstrom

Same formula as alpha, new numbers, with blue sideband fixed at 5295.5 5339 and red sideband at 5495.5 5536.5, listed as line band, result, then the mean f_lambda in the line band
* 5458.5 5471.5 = -0.5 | 28.6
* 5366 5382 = -0.2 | 26.2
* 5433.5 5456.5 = 0.6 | 26.4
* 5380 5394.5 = -1.1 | 28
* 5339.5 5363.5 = -1.0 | 26.5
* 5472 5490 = 0.1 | 27.7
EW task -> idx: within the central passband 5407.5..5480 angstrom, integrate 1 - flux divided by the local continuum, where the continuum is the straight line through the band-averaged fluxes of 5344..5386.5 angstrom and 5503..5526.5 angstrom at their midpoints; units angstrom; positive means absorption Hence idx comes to 1.5 angstrom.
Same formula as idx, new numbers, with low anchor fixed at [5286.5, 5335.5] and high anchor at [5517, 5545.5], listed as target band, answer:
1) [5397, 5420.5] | 1.83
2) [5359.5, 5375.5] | 0.38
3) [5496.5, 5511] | 0.29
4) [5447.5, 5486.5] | 0.80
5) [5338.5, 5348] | 0.66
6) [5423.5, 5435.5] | 0.87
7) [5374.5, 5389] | -1.19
